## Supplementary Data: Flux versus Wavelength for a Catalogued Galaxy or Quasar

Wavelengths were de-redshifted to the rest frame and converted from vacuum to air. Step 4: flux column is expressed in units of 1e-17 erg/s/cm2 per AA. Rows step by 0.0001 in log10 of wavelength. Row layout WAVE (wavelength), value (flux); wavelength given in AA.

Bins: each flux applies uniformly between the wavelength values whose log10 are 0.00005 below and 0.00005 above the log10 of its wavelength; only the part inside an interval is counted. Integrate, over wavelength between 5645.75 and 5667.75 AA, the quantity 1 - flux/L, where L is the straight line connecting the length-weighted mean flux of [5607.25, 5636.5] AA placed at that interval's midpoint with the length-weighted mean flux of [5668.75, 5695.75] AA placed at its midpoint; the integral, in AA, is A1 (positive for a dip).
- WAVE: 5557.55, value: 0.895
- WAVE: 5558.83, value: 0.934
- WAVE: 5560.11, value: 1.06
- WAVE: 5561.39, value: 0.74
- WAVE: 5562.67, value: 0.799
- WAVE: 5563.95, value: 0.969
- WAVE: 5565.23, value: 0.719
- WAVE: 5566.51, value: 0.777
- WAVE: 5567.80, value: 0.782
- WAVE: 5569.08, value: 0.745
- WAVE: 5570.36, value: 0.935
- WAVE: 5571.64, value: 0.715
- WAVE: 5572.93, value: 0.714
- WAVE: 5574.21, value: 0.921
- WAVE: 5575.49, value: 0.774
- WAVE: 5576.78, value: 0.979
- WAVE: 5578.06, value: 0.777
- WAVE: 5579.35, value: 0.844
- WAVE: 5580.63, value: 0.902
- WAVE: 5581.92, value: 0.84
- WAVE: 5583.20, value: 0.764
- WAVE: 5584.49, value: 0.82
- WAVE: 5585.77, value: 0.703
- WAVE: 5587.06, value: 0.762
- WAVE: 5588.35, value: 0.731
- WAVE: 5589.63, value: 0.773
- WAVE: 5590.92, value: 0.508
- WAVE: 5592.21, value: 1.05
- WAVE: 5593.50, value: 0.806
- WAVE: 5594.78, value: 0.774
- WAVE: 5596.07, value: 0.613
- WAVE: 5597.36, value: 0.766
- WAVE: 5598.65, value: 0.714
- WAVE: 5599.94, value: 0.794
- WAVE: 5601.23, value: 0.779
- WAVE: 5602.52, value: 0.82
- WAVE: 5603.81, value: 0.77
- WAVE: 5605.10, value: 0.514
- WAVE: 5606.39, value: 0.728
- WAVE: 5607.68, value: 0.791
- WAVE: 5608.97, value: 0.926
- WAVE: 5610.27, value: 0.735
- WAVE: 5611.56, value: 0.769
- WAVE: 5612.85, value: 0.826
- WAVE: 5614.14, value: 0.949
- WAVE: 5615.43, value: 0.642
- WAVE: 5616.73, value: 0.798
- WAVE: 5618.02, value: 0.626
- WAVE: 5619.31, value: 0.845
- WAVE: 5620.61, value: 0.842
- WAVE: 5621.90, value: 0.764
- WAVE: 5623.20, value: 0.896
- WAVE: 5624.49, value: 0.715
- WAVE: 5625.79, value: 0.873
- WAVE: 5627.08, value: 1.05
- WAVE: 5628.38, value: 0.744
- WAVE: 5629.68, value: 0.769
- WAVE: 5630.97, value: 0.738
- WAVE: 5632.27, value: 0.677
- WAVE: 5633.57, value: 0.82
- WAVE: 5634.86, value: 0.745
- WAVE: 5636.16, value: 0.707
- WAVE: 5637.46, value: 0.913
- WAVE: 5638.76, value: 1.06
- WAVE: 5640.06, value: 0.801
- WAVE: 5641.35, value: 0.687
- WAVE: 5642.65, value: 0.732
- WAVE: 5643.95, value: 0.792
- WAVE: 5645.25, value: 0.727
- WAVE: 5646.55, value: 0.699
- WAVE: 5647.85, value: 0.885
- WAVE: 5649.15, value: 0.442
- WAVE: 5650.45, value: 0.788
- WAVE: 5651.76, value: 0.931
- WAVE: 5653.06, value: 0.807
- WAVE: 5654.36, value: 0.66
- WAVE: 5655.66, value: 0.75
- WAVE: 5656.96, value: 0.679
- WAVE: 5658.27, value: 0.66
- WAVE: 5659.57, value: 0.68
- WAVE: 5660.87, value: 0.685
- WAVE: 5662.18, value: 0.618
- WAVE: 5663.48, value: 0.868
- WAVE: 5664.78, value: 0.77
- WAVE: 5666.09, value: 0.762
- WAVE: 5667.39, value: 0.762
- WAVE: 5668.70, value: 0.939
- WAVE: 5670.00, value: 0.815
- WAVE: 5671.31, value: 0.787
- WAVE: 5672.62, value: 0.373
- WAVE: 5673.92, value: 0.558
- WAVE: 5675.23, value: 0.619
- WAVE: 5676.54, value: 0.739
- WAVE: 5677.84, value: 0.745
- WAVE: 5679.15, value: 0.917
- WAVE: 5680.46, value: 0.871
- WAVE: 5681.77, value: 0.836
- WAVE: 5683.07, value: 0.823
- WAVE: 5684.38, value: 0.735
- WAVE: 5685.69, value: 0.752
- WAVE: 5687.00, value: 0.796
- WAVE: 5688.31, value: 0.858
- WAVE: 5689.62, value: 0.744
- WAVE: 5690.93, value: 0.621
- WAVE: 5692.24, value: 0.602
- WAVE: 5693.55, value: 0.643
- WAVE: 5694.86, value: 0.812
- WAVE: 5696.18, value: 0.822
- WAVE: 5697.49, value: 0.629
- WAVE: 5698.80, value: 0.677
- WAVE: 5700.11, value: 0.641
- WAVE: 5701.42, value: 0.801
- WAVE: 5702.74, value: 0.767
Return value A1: 0.9 AA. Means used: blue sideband 0.794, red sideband 0.738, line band 0.732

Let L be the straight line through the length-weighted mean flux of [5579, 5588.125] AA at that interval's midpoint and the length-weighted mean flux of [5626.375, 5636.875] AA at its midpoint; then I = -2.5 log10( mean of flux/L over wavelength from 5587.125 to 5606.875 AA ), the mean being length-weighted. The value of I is 0.07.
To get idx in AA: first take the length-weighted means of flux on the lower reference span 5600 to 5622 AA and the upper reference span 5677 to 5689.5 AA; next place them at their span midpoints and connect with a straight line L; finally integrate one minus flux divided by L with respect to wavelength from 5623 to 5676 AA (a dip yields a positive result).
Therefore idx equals 2.6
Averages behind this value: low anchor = 0.773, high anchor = 0.811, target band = 0.754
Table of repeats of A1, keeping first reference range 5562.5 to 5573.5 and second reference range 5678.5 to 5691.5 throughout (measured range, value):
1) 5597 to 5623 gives 0.77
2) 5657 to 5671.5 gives 0.76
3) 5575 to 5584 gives -0.52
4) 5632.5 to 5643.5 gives -0.10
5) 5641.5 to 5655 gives 0.88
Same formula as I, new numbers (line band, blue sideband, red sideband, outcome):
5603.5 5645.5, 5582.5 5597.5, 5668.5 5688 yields -0.05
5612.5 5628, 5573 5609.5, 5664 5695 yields -0.07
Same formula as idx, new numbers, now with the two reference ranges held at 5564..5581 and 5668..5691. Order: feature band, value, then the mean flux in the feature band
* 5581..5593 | 0.5 AA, 0.775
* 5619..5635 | -0.4 AA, 0.807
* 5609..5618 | 0.1 AA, 0.785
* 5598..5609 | 0.7 AA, 0.75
